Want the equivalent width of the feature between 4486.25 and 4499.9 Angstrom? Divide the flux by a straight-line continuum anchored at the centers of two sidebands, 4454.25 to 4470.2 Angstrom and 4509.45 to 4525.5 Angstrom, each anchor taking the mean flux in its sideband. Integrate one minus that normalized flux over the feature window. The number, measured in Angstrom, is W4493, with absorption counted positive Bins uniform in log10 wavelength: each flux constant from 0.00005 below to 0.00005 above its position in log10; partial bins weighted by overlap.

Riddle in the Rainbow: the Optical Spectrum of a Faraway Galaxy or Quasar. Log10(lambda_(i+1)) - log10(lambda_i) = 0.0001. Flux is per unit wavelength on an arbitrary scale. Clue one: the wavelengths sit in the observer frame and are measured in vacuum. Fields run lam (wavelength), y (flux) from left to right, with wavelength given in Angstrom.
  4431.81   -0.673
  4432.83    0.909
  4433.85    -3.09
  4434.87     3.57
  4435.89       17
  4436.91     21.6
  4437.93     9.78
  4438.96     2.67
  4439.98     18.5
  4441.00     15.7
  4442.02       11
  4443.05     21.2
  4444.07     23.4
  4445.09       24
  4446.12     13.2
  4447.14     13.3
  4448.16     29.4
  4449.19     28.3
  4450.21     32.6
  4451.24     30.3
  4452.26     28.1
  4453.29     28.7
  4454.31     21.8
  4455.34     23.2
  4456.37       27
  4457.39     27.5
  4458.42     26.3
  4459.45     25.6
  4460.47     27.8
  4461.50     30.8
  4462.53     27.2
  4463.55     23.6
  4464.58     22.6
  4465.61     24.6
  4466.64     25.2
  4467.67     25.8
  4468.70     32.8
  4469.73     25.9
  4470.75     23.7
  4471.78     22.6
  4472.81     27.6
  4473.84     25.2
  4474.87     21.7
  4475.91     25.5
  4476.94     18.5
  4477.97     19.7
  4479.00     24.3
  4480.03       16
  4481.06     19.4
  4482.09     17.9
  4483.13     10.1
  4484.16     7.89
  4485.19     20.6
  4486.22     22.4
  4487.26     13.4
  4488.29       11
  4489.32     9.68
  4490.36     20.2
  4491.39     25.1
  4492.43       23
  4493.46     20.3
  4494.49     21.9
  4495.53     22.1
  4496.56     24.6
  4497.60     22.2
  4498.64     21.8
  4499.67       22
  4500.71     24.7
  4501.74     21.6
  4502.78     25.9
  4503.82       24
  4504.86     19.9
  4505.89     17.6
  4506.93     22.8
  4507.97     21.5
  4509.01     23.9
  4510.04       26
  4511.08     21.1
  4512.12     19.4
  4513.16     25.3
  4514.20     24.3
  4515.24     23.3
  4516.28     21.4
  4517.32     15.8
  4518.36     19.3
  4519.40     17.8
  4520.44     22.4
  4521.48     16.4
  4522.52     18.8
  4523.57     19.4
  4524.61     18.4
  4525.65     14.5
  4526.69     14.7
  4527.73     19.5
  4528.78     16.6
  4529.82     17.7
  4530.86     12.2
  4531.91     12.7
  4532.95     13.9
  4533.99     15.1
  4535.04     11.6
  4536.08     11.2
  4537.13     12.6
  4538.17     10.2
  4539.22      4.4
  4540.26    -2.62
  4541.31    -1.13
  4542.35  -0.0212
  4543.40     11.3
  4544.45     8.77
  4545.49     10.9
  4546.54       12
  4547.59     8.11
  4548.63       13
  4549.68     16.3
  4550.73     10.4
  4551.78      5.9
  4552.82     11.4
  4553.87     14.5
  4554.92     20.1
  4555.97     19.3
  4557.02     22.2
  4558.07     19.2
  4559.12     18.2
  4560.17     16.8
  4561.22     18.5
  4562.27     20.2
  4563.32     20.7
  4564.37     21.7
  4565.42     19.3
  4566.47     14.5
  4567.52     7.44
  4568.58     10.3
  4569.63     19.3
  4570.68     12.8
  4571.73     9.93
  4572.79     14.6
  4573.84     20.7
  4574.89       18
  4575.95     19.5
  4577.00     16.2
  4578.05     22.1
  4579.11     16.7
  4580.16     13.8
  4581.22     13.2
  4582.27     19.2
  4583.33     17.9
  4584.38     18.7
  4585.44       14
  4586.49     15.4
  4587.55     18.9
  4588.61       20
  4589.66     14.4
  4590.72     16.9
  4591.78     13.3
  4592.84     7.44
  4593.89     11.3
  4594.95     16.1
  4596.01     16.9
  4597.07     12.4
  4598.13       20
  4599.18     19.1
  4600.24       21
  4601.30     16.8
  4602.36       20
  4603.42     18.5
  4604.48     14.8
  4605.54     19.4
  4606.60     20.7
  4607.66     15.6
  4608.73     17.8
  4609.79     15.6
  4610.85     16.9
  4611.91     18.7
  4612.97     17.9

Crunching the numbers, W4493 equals 1.8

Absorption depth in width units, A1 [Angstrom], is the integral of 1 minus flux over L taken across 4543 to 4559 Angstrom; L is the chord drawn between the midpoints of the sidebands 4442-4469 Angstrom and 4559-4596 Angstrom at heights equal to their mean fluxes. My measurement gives 3.9 Angstrom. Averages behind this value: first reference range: 25.2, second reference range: 16.2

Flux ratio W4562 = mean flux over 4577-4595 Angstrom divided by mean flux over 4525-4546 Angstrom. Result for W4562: 1.5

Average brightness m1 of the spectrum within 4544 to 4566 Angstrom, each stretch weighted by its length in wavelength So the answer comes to 15.6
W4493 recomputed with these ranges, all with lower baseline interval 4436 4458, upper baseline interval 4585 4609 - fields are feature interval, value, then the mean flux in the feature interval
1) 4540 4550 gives 5.7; 7.76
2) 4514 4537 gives 2.4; 17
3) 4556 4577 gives 0.6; 17.1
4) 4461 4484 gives -2.6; 23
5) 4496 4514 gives -2.8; 22.6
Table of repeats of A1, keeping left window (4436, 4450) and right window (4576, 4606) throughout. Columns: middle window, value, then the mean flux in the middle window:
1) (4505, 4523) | -3.68 Angstrom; 21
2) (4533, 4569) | 9.03 Angstrom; 12.7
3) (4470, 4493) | -2.13 Angstrom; 19.4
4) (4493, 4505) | -3.48 Angstrom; 22.7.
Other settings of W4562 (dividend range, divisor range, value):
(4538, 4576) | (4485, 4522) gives 0.64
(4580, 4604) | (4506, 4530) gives 0.82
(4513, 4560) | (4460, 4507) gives 0.66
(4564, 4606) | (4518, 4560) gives 1.21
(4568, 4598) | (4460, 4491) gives 0.73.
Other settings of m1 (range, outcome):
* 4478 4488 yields 16.9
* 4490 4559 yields 17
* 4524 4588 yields 14.3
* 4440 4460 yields 23.6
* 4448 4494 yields 23.1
